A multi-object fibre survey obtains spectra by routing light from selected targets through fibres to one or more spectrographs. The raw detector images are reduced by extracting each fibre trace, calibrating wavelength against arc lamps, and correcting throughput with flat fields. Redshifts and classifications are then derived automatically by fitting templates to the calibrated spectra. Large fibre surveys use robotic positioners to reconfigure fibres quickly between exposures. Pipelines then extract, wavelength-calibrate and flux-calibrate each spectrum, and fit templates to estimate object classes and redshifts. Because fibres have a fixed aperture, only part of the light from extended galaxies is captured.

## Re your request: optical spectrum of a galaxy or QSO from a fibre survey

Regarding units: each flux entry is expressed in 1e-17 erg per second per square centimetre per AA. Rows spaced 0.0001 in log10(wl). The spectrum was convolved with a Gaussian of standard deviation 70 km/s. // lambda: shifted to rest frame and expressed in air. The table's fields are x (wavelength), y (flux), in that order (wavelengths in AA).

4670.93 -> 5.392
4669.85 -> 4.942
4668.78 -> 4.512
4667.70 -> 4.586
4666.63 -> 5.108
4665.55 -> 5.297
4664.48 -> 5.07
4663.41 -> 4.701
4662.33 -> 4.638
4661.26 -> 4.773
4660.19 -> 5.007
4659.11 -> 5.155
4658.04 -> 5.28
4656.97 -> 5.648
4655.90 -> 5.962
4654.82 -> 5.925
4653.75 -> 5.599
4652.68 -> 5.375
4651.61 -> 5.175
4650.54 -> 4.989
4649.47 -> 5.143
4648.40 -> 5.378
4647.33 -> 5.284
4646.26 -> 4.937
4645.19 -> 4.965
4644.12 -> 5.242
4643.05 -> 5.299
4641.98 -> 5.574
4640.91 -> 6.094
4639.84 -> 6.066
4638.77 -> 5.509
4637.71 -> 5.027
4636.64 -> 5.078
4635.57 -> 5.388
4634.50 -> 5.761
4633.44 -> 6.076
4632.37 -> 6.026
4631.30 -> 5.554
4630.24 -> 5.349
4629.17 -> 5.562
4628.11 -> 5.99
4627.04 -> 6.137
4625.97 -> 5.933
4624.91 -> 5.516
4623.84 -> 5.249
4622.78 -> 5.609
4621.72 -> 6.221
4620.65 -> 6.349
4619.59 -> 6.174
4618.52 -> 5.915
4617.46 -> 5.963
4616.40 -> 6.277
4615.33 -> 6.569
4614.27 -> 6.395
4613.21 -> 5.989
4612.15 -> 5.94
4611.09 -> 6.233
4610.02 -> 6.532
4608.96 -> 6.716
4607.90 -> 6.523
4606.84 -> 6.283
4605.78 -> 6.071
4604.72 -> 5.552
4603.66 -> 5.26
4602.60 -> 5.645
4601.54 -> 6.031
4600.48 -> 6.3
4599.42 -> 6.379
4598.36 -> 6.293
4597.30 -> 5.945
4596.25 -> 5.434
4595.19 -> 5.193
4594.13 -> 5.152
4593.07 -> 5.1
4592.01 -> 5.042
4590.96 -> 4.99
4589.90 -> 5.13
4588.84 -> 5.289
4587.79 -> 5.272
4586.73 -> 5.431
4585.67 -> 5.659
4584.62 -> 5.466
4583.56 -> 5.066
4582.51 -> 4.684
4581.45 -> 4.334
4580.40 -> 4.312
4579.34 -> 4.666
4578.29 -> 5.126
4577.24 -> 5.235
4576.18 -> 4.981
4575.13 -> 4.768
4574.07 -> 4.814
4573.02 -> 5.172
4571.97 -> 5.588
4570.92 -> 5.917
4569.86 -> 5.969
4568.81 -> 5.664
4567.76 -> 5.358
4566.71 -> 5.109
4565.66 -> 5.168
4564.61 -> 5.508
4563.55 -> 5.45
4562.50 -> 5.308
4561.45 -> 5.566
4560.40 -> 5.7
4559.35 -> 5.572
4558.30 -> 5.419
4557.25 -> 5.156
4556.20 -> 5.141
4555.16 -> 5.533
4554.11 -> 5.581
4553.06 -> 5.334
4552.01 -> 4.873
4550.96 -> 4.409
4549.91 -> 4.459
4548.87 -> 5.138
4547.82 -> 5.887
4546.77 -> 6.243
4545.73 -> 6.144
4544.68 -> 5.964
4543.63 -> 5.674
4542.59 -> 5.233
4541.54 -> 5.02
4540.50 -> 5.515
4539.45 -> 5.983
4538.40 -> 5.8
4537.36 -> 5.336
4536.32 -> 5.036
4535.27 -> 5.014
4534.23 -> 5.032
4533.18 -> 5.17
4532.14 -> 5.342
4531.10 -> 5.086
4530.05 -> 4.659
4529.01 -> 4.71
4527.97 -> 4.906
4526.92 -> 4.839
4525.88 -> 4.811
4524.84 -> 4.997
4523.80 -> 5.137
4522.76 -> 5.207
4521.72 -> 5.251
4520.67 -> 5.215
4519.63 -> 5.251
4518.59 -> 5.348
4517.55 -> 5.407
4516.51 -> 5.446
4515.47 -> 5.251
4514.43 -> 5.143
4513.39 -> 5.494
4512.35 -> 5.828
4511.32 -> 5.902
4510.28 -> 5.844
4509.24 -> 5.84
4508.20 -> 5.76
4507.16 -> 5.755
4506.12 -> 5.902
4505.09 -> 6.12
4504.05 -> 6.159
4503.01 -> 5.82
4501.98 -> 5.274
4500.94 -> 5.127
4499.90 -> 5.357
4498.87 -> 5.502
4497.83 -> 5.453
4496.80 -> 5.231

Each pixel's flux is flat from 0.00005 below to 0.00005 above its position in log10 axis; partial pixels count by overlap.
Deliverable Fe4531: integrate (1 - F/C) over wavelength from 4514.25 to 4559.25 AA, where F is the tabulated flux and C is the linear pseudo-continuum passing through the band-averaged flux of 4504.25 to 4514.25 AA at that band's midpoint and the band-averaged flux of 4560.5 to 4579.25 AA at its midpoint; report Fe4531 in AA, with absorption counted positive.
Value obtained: 2.6 AA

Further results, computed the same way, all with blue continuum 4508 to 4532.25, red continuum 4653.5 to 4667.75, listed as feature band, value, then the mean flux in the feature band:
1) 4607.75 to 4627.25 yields -3.29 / 6.11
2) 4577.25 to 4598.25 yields 0.37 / 5.15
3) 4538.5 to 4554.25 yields -0.53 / 5.43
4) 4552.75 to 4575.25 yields -0.69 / 5.41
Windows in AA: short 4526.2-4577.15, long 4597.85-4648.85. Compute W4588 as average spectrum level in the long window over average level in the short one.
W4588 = 1.10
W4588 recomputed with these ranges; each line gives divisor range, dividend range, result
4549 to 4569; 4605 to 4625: 1.16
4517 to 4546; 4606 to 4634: 1.15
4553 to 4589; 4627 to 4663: 1.03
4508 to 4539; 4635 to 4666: 1.01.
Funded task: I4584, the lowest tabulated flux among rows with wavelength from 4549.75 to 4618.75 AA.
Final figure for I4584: 4.312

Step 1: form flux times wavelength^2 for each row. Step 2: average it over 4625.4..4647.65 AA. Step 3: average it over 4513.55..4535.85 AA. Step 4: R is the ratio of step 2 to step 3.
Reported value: 1.14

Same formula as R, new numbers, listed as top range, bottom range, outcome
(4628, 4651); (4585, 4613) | 0.97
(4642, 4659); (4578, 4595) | 1.09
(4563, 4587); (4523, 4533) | 1.07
